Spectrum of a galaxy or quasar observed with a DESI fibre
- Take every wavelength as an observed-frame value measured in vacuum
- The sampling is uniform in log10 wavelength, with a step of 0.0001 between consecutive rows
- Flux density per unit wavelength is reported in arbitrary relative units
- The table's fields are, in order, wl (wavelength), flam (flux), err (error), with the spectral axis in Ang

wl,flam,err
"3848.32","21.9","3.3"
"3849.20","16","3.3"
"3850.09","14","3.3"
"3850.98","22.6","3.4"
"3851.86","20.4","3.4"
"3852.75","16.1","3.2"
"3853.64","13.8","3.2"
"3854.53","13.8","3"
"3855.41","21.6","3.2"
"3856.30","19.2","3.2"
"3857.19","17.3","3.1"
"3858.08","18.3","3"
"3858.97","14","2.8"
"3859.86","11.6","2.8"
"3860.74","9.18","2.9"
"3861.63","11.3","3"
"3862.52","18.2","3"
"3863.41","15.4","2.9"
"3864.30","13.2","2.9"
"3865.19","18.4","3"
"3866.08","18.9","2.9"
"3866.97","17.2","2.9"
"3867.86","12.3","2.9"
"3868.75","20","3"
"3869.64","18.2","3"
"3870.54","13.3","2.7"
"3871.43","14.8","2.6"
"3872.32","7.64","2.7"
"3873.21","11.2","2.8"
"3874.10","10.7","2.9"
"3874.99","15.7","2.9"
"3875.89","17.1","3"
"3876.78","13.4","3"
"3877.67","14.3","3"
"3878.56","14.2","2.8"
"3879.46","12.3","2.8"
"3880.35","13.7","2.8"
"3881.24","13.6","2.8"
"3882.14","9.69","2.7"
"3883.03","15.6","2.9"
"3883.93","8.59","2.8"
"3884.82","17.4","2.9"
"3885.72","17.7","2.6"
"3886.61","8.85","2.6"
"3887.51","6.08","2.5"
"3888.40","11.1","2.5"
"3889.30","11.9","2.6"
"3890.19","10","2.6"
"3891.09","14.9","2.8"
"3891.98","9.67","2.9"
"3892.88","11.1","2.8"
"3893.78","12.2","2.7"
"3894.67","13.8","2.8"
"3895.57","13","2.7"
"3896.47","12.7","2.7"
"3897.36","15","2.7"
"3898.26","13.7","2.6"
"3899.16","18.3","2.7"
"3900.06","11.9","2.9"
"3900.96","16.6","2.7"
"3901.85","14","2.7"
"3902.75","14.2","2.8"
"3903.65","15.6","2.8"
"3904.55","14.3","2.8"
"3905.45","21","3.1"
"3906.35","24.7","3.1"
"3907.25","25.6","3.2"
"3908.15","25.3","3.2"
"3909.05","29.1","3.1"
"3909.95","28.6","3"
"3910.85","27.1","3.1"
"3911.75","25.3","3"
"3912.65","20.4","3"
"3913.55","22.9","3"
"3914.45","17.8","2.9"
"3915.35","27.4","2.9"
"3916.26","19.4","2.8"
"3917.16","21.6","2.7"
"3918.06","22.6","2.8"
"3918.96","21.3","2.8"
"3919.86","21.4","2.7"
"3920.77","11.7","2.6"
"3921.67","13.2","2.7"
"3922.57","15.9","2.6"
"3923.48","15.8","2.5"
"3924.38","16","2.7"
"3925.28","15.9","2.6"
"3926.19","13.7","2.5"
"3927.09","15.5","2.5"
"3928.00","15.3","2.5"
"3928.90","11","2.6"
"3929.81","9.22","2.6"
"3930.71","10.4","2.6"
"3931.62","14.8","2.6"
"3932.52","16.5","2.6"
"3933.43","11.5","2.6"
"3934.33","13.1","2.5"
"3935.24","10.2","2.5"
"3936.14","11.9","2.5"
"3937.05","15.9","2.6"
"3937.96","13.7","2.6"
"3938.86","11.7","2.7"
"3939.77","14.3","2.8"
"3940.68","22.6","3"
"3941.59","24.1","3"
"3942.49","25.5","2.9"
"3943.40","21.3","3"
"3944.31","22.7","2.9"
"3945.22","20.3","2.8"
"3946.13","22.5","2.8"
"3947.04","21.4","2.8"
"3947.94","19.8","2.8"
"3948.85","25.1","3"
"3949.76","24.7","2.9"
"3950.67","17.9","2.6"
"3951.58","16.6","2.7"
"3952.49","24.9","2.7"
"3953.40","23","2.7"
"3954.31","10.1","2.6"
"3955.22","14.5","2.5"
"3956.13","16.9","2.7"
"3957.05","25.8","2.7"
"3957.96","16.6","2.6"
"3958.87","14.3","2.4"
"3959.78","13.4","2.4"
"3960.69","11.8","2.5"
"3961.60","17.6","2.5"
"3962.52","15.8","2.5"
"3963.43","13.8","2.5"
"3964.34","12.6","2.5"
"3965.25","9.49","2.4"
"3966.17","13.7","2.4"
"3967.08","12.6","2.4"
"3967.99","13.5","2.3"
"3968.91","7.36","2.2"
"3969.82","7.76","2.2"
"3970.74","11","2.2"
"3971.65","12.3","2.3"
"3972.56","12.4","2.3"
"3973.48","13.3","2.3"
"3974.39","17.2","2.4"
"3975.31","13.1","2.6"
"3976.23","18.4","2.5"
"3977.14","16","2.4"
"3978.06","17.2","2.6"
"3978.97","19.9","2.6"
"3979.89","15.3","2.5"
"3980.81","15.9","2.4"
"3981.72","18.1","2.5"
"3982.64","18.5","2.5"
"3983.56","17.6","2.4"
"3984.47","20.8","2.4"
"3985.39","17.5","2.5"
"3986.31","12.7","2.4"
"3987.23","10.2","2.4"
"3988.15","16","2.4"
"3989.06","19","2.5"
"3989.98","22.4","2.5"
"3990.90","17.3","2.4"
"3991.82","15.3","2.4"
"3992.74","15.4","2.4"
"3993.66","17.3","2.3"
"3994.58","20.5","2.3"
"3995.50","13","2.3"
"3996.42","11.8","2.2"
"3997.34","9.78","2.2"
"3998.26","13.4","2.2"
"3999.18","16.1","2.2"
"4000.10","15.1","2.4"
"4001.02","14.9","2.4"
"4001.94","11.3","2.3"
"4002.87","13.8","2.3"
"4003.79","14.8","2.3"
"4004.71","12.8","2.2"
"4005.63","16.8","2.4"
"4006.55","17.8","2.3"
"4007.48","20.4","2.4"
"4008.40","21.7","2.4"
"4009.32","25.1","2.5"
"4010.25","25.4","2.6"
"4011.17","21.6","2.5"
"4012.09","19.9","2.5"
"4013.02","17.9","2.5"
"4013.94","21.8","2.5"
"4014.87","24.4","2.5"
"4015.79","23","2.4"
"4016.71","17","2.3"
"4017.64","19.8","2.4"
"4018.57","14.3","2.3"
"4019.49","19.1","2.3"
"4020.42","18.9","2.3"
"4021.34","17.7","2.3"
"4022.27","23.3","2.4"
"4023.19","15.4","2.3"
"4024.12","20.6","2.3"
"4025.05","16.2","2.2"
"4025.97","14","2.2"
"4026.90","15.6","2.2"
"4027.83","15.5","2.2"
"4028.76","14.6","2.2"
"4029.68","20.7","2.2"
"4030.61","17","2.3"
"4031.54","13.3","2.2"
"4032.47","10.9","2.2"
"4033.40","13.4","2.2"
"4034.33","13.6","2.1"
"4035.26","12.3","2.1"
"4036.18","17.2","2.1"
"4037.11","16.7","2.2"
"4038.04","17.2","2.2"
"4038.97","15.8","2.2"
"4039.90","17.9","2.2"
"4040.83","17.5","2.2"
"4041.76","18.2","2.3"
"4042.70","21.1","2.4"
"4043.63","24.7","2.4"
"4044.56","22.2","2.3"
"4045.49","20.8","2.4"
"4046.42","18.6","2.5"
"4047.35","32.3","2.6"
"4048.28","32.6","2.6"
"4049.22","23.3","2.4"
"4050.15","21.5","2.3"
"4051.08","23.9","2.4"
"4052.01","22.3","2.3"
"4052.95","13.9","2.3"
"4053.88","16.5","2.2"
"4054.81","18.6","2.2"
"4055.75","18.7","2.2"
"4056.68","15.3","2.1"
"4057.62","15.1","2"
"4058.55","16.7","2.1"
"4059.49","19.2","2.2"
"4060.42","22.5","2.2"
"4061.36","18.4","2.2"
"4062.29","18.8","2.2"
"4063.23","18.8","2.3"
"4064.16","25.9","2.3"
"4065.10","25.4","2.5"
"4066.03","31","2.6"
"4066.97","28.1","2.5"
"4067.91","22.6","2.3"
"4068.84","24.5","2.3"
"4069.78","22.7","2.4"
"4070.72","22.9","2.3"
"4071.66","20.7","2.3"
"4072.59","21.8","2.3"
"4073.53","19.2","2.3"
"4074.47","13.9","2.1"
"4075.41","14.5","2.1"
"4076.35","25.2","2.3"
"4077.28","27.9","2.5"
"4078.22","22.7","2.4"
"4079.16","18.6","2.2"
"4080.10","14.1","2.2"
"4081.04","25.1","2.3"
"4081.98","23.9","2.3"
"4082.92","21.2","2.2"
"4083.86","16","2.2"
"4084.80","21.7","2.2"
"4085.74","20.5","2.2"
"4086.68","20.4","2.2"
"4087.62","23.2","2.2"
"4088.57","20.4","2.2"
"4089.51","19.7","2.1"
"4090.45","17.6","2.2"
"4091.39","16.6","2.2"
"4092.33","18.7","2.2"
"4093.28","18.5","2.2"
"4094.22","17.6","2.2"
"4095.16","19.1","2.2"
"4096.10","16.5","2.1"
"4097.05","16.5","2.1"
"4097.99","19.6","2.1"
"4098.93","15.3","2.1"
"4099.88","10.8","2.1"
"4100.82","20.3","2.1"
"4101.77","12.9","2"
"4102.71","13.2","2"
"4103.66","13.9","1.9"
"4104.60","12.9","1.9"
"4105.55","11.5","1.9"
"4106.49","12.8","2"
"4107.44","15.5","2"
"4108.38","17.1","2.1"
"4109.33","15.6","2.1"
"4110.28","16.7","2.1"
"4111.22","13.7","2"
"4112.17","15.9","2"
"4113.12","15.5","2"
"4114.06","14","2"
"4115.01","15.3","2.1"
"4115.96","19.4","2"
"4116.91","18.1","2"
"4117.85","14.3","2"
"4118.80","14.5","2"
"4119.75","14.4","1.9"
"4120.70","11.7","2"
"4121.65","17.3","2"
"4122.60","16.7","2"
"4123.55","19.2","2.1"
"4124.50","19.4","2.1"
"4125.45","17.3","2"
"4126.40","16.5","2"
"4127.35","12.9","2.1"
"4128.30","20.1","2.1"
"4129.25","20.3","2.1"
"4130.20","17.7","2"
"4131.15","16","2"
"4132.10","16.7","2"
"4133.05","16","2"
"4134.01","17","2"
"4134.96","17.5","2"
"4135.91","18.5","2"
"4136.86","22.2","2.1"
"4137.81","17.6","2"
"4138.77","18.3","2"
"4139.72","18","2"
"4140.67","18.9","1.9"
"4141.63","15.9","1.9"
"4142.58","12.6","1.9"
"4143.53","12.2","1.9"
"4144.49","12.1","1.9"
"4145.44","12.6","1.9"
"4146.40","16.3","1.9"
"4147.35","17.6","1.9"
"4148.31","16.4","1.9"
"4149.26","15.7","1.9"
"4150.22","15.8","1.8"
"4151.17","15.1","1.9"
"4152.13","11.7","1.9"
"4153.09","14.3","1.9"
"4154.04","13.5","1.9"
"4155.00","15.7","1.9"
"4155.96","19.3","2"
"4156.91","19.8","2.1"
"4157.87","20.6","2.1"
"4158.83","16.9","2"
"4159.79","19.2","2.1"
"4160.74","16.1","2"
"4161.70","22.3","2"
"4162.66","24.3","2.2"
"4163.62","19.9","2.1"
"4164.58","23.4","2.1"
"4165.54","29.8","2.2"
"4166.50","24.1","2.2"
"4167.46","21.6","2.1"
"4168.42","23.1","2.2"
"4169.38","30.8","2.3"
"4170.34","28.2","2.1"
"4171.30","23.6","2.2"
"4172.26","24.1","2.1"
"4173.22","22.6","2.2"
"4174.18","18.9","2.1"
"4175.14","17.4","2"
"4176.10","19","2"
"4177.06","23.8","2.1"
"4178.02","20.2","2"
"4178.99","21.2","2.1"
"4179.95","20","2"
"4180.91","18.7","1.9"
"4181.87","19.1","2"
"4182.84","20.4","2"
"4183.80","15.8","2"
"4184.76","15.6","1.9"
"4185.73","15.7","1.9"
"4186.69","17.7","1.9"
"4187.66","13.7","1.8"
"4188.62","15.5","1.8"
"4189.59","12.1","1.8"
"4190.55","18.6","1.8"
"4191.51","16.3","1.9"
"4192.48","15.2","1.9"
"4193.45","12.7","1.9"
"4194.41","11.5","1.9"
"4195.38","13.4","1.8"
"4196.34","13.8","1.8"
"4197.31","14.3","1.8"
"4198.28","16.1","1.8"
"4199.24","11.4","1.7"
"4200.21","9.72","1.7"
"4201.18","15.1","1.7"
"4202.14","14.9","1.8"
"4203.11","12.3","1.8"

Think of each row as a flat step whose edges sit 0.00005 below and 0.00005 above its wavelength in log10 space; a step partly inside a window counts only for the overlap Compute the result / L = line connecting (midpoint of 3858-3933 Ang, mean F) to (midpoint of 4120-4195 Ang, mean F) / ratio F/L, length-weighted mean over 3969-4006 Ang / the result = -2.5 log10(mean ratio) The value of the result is 0.09 mag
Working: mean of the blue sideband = 15.7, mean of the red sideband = 18.1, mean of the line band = 15.2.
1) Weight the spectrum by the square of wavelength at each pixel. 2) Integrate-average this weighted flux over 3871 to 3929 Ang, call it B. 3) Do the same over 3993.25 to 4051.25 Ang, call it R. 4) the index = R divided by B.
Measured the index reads 1.2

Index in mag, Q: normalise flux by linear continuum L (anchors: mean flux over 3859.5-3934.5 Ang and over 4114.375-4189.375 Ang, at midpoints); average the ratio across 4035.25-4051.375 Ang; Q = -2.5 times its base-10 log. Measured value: -0.220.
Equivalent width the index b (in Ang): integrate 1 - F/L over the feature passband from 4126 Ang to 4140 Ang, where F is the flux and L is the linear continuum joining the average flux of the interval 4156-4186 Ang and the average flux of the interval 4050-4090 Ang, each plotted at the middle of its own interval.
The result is 2.2 Ang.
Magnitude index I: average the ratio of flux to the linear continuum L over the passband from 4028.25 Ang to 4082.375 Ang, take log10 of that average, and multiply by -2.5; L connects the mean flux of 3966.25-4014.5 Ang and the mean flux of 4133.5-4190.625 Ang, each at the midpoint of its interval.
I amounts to -0.17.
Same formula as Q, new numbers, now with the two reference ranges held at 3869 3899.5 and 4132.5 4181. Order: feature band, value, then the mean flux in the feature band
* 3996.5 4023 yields -0.143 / 18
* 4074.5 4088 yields -0.198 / 20.8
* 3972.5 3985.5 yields -0.119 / 16.9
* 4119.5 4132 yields 0.088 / 16.9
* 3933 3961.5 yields -0.242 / 18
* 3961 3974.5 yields 0.181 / 12.6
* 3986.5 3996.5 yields -0.061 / 16.3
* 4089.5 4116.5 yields 0.125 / 15.9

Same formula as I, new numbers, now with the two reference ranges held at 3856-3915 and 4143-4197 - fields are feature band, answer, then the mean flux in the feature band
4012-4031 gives -0.09 mag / 18.4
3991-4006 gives 0.15 mag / 14.6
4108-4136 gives 0.09 mag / 16.5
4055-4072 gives -0.23 mag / 21.5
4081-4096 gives -0.13 mag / 19.8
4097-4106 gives 0.20 mag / 14.6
